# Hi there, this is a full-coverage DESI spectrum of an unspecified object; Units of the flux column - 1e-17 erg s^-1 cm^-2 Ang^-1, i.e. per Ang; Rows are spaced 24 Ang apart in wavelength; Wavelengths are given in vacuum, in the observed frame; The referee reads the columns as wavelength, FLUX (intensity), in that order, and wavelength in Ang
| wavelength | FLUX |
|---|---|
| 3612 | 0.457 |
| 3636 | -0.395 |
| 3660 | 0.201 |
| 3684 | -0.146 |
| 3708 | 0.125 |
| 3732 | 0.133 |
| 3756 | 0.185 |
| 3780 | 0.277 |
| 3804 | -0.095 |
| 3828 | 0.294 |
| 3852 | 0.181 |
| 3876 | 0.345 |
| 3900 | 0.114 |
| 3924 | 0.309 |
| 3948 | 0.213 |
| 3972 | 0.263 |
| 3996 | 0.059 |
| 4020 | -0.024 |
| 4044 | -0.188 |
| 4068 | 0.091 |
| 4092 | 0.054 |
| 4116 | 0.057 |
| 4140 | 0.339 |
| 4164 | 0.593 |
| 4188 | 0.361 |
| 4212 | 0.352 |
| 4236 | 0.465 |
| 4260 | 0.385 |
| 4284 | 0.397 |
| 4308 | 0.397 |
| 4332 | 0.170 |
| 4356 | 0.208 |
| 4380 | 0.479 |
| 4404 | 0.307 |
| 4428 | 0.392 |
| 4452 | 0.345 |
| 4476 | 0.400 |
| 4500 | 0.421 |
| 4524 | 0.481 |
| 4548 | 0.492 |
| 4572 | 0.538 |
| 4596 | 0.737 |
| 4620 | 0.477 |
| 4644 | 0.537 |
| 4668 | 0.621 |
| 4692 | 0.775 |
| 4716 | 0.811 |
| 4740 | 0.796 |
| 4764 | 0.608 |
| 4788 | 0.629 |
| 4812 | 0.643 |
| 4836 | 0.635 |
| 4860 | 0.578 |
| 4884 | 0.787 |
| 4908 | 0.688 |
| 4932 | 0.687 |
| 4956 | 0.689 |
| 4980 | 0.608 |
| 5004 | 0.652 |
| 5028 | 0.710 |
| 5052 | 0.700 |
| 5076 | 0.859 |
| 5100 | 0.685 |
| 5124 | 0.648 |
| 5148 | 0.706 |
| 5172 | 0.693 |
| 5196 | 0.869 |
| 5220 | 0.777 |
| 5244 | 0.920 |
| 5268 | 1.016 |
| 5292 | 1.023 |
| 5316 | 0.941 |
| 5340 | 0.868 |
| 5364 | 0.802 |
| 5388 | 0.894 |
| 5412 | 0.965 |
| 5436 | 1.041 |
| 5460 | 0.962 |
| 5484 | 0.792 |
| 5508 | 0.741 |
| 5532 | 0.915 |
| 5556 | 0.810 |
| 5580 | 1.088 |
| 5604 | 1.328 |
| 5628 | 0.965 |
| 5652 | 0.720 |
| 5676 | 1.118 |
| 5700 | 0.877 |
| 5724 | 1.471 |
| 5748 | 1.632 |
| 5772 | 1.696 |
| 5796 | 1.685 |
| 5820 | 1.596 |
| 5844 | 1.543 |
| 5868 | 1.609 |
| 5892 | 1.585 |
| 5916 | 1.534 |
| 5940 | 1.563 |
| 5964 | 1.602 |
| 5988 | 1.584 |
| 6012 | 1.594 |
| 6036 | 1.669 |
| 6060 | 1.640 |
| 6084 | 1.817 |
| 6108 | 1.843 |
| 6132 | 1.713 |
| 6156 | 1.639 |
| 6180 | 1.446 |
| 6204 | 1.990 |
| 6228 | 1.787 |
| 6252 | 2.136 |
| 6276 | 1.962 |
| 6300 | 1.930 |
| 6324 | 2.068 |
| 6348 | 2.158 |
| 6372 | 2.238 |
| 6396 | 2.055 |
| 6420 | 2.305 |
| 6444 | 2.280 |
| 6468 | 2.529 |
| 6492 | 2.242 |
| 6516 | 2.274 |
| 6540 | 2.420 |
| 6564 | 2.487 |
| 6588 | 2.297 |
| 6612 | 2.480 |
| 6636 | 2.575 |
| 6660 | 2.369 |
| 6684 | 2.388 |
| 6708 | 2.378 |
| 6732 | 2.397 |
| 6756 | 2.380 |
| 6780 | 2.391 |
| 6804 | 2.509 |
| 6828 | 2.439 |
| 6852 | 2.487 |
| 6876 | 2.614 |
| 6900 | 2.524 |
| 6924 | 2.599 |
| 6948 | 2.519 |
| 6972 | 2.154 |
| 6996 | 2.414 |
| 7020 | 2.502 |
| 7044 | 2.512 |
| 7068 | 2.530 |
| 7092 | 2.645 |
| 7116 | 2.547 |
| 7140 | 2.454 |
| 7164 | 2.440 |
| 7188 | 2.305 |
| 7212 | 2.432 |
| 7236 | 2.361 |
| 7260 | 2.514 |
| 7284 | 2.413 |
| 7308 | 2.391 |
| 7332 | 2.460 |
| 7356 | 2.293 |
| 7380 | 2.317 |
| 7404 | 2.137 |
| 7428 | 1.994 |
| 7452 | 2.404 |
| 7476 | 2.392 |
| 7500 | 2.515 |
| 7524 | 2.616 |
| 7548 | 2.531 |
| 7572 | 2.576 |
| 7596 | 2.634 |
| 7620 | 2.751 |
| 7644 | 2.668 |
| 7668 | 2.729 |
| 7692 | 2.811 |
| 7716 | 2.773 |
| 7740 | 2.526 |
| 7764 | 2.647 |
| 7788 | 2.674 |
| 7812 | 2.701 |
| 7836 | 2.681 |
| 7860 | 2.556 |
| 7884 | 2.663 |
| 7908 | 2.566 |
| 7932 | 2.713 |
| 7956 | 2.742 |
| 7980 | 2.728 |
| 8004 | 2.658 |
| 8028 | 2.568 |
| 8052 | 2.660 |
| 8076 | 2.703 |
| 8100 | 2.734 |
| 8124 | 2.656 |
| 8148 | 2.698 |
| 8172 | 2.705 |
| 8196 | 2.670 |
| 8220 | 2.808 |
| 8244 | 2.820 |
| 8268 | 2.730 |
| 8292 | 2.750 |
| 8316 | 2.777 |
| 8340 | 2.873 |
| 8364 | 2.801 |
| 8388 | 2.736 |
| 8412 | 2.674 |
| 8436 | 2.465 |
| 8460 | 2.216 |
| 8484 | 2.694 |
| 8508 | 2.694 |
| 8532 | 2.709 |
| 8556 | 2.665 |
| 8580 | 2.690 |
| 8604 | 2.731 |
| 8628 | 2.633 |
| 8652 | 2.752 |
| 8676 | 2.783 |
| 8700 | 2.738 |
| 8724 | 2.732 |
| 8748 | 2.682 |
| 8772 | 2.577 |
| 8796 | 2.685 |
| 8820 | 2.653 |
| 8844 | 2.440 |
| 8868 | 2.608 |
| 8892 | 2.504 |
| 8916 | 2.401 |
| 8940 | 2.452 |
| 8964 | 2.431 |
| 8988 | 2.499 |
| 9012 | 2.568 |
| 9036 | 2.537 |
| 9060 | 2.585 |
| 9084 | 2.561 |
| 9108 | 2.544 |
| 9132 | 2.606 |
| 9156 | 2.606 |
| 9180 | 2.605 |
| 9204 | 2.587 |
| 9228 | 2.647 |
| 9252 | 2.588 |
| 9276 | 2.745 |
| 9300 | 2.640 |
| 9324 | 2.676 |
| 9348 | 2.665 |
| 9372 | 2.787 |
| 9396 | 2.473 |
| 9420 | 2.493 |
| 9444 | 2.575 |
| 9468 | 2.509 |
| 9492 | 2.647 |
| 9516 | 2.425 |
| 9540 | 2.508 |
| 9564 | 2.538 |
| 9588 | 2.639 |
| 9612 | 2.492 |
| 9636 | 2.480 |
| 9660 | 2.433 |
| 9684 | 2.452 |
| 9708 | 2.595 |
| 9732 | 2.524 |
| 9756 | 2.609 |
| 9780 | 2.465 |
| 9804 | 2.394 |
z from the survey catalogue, 0.43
